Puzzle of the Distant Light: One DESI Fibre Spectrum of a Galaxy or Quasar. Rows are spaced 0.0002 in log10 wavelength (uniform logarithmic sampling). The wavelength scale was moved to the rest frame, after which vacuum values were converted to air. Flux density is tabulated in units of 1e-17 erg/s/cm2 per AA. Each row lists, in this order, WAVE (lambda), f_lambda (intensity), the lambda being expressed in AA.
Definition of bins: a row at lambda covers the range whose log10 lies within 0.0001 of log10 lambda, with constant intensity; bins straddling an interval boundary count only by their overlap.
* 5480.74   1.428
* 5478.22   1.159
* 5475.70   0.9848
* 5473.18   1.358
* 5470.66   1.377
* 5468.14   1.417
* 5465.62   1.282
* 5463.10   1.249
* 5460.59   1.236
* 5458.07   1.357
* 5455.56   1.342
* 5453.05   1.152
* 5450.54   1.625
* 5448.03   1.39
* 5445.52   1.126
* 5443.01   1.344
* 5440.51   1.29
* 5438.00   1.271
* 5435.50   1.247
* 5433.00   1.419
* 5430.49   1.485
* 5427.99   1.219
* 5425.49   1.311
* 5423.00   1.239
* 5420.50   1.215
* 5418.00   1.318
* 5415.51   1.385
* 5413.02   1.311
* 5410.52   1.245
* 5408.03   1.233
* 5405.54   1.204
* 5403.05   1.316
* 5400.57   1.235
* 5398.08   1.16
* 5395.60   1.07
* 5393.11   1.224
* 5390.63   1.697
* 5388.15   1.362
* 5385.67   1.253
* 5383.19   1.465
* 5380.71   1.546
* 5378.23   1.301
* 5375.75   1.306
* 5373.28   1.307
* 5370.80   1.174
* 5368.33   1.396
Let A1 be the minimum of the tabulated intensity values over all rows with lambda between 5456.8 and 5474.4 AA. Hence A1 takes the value 1.236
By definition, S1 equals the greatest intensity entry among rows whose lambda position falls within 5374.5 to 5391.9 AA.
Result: 1.697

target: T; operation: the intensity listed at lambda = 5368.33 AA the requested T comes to 1.396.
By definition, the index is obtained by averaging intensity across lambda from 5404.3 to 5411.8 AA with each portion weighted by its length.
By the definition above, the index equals 1.23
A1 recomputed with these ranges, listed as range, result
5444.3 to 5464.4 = 1.126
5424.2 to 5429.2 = 1.219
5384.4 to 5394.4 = 1.224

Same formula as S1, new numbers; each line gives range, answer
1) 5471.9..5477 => 1.358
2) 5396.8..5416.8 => 1.385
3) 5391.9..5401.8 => 1.235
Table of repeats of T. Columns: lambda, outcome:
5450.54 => 1.625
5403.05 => 1.316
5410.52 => 1.245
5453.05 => 1.152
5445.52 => 1.126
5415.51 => 1.385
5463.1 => 1.249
